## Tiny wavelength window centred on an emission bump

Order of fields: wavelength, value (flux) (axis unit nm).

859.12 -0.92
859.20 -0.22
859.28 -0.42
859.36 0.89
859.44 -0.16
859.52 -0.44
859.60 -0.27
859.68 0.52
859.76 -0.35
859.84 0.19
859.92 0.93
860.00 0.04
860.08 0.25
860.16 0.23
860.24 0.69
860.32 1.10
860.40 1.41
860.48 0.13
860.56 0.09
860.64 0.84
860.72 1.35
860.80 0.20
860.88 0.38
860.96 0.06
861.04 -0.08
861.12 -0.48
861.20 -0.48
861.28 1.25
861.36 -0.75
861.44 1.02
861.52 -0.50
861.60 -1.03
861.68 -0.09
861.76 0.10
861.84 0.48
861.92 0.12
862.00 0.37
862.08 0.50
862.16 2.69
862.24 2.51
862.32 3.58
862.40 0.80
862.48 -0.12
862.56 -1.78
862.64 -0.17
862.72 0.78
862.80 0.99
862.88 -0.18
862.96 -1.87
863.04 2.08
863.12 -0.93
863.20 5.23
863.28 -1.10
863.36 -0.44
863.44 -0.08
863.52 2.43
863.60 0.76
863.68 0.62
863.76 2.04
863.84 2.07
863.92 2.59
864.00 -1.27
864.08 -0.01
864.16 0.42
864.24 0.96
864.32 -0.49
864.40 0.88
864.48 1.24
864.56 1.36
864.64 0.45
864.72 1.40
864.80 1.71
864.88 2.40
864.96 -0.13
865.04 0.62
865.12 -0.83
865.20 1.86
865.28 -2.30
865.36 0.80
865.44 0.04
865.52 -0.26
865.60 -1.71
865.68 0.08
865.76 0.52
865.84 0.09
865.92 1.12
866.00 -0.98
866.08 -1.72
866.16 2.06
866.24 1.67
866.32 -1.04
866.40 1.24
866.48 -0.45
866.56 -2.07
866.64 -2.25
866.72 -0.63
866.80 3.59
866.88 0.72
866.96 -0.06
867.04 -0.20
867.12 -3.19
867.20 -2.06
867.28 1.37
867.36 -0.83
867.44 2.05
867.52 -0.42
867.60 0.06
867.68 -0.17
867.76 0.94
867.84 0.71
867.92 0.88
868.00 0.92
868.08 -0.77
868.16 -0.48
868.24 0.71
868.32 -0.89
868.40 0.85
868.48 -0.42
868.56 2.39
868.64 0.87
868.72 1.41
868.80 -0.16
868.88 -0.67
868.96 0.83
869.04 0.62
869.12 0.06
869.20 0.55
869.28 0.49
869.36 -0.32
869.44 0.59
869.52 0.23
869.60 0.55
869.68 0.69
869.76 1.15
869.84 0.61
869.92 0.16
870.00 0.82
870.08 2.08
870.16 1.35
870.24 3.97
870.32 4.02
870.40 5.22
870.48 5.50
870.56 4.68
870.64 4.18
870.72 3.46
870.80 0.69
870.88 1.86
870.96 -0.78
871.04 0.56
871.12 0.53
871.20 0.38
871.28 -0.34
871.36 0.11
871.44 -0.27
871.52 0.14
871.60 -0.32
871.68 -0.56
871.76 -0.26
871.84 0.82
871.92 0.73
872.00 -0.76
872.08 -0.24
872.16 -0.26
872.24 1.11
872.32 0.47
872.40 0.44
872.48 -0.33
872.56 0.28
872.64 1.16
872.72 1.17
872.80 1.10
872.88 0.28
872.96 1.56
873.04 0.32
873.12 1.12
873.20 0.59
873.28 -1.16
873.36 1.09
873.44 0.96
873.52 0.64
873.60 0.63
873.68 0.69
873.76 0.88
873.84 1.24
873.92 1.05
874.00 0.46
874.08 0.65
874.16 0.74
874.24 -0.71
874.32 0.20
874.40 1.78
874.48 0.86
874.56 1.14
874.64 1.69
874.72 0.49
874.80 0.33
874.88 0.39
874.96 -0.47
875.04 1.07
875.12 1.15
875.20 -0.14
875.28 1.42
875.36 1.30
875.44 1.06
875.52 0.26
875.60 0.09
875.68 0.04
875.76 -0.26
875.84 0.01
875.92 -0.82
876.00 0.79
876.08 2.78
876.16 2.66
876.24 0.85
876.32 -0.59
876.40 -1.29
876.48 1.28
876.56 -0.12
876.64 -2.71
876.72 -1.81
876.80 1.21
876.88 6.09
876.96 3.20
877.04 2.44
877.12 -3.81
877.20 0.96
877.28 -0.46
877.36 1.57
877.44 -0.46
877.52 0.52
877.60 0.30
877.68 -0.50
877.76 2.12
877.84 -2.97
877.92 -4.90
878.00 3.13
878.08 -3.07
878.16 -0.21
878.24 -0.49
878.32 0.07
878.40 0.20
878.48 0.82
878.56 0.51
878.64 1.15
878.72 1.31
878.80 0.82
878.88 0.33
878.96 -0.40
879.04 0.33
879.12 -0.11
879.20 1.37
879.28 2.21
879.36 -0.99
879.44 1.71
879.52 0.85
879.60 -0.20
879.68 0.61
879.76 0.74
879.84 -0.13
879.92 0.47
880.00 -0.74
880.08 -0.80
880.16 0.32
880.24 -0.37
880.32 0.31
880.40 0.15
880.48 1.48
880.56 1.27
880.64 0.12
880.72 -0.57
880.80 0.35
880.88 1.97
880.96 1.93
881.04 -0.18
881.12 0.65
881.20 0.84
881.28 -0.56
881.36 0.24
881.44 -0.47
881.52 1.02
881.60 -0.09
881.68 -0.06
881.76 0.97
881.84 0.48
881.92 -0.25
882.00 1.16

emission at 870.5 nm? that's [O III]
